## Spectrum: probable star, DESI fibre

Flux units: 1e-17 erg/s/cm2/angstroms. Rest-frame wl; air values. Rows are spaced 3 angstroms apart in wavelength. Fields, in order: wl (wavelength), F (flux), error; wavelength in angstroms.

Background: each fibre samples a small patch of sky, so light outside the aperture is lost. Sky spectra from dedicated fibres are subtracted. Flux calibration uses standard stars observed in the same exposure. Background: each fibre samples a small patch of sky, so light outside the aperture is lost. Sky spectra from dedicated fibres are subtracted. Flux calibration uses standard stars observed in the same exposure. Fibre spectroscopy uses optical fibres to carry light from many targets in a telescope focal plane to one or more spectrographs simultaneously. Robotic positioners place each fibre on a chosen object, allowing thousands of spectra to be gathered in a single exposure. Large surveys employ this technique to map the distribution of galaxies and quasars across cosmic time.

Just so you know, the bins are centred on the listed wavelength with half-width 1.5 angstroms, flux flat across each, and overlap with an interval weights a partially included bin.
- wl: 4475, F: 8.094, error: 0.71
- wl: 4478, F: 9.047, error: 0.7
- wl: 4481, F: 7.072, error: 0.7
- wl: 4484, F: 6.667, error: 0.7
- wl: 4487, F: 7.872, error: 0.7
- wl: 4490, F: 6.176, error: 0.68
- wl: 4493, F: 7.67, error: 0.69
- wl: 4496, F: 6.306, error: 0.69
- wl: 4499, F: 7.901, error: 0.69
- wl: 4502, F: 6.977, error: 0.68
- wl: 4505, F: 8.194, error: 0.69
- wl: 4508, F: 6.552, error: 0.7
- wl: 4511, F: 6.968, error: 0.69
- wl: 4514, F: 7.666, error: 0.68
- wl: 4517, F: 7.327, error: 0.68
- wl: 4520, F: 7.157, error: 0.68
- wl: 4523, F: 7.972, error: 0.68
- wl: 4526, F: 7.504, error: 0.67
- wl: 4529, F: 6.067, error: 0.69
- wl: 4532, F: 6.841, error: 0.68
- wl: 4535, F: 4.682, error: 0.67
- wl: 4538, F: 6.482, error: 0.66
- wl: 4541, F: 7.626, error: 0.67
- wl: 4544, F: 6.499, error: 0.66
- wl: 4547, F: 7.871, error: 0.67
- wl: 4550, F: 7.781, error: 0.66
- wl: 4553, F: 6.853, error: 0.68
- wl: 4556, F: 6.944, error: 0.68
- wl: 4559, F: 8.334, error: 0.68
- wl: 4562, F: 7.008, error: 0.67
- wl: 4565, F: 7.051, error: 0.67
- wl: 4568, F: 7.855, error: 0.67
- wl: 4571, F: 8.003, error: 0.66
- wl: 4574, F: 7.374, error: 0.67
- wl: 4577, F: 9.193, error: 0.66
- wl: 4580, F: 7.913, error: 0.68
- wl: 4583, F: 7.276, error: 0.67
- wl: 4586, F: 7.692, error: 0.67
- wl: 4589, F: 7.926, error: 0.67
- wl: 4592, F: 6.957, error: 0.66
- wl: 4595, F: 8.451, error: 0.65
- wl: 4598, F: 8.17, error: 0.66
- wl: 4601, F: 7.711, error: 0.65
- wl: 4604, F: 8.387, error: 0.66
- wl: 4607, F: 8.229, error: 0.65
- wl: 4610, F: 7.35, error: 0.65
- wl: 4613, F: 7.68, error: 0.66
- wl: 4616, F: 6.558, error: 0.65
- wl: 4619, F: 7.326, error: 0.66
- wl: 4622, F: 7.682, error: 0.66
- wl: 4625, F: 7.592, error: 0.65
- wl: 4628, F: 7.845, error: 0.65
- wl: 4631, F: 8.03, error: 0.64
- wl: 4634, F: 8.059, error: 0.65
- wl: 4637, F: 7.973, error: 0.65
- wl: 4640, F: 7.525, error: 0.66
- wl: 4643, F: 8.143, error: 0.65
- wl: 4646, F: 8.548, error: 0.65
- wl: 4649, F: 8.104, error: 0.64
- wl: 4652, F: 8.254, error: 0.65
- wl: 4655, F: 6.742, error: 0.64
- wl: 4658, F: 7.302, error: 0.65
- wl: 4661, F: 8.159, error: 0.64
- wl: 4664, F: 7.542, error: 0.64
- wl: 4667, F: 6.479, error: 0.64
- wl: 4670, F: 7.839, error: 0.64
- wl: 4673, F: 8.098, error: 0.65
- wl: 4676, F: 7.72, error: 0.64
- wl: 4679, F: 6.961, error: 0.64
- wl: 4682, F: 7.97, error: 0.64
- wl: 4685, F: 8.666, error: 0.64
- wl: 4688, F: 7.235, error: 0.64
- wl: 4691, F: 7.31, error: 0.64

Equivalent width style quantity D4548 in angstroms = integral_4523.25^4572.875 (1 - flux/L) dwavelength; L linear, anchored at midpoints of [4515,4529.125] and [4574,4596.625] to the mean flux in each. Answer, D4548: 3.0 angstroms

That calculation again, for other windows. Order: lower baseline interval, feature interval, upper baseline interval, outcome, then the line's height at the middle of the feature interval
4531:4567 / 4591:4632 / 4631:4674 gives -1.36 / 7.47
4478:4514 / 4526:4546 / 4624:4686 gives 2.38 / 7.37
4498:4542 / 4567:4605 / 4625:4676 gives -2.53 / 7.42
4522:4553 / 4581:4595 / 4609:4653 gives -0.39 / 7.38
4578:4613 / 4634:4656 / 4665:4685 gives -0.71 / 7.69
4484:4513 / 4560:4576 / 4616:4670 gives -0.26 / 7.42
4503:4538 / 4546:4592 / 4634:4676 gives -2.48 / 7.25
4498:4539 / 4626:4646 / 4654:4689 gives -1.40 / 7.45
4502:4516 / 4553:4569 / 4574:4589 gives 0.81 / 7.76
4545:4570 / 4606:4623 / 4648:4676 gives 0.22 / 7.54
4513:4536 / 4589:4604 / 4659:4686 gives -1.21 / 7.3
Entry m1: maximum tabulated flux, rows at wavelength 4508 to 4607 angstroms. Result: 9.193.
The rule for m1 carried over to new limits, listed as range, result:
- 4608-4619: 7.68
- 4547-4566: 8.334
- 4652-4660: 8.254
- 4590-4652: 8.548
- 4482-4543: 8.194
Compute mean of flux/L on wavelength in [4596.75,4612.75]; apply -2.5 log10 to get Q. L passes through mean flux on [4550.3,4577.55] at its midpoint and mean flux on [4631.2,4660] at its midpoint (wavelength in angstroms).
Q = -0.03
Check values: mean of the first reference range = 7.58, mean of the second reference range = 7.86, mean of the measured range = 7.94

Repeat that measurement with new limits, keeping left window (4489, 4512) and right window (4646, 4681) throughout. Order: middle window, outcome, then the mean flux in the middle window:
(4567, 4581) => -0.10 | 8.08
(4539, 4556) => 0.00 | 7.27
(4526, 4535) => 0.14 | 6.33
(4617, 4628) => -0.01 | 7.53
